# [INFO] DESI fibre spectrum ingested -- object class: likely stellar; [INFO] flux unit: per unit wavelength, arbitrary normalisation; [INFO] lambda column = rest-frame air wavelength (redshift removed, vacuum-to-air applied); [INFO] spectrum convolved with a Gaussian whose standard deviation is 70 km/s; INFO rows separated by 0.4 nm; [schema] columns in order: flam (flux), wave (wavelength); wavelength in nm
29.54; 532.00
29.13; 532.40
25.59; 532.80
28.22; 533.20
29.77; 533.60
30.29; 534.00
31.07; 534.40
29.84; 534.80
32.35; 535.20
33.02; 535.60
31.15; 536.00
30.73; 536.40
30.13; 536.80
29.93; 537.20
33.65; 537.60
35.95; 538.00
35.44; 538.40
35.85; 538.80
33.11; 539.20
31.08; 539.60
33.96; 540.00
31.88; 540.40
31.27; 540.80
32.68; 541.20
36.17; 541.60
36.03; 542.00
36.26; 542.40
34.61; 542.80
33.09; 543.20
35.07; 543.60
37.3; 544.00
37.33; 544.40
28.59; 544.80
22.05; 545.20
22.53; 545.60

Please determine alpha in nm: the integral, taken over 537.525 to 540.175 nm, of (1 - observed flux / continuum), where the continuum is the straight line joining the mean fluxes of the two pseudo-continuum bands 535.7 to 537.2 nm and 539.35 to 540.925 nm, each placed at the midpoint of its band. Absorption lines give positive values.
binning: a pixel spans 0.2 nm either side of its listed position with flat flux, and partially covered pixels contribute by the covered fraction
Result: -0.21 nm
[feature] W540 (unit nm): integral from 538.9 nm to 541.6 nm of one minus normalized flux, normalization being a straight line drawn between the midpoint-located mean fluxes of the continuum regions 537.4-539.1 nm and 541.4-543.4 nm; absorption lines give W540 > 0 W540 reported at 0.19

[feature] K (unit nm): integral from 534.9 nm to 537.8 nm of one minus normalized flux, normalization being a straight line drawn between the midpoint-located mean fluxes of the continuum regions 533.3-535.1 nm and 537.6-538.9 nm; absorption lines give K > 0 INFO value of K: 0.127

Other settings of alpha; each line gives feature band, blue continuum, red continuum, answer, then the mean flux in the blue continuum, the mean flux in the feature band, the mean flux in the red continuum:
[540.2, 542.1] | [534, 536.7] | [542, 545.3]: -0.04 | 31.2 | 33.5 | 33.6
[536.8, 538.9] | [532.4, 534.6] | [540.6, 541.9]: -0.14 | 29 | 33.7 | 33.6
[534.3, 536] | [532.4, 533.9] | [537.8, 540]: -0.07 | 28.2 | 31.5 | 34.3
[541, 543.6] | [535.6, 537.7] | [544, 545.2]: -0.26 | 31.2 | 34.8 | 31.9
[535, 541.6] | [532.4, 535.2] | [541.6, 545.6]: -0.37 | 29.4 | 32.7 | 33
